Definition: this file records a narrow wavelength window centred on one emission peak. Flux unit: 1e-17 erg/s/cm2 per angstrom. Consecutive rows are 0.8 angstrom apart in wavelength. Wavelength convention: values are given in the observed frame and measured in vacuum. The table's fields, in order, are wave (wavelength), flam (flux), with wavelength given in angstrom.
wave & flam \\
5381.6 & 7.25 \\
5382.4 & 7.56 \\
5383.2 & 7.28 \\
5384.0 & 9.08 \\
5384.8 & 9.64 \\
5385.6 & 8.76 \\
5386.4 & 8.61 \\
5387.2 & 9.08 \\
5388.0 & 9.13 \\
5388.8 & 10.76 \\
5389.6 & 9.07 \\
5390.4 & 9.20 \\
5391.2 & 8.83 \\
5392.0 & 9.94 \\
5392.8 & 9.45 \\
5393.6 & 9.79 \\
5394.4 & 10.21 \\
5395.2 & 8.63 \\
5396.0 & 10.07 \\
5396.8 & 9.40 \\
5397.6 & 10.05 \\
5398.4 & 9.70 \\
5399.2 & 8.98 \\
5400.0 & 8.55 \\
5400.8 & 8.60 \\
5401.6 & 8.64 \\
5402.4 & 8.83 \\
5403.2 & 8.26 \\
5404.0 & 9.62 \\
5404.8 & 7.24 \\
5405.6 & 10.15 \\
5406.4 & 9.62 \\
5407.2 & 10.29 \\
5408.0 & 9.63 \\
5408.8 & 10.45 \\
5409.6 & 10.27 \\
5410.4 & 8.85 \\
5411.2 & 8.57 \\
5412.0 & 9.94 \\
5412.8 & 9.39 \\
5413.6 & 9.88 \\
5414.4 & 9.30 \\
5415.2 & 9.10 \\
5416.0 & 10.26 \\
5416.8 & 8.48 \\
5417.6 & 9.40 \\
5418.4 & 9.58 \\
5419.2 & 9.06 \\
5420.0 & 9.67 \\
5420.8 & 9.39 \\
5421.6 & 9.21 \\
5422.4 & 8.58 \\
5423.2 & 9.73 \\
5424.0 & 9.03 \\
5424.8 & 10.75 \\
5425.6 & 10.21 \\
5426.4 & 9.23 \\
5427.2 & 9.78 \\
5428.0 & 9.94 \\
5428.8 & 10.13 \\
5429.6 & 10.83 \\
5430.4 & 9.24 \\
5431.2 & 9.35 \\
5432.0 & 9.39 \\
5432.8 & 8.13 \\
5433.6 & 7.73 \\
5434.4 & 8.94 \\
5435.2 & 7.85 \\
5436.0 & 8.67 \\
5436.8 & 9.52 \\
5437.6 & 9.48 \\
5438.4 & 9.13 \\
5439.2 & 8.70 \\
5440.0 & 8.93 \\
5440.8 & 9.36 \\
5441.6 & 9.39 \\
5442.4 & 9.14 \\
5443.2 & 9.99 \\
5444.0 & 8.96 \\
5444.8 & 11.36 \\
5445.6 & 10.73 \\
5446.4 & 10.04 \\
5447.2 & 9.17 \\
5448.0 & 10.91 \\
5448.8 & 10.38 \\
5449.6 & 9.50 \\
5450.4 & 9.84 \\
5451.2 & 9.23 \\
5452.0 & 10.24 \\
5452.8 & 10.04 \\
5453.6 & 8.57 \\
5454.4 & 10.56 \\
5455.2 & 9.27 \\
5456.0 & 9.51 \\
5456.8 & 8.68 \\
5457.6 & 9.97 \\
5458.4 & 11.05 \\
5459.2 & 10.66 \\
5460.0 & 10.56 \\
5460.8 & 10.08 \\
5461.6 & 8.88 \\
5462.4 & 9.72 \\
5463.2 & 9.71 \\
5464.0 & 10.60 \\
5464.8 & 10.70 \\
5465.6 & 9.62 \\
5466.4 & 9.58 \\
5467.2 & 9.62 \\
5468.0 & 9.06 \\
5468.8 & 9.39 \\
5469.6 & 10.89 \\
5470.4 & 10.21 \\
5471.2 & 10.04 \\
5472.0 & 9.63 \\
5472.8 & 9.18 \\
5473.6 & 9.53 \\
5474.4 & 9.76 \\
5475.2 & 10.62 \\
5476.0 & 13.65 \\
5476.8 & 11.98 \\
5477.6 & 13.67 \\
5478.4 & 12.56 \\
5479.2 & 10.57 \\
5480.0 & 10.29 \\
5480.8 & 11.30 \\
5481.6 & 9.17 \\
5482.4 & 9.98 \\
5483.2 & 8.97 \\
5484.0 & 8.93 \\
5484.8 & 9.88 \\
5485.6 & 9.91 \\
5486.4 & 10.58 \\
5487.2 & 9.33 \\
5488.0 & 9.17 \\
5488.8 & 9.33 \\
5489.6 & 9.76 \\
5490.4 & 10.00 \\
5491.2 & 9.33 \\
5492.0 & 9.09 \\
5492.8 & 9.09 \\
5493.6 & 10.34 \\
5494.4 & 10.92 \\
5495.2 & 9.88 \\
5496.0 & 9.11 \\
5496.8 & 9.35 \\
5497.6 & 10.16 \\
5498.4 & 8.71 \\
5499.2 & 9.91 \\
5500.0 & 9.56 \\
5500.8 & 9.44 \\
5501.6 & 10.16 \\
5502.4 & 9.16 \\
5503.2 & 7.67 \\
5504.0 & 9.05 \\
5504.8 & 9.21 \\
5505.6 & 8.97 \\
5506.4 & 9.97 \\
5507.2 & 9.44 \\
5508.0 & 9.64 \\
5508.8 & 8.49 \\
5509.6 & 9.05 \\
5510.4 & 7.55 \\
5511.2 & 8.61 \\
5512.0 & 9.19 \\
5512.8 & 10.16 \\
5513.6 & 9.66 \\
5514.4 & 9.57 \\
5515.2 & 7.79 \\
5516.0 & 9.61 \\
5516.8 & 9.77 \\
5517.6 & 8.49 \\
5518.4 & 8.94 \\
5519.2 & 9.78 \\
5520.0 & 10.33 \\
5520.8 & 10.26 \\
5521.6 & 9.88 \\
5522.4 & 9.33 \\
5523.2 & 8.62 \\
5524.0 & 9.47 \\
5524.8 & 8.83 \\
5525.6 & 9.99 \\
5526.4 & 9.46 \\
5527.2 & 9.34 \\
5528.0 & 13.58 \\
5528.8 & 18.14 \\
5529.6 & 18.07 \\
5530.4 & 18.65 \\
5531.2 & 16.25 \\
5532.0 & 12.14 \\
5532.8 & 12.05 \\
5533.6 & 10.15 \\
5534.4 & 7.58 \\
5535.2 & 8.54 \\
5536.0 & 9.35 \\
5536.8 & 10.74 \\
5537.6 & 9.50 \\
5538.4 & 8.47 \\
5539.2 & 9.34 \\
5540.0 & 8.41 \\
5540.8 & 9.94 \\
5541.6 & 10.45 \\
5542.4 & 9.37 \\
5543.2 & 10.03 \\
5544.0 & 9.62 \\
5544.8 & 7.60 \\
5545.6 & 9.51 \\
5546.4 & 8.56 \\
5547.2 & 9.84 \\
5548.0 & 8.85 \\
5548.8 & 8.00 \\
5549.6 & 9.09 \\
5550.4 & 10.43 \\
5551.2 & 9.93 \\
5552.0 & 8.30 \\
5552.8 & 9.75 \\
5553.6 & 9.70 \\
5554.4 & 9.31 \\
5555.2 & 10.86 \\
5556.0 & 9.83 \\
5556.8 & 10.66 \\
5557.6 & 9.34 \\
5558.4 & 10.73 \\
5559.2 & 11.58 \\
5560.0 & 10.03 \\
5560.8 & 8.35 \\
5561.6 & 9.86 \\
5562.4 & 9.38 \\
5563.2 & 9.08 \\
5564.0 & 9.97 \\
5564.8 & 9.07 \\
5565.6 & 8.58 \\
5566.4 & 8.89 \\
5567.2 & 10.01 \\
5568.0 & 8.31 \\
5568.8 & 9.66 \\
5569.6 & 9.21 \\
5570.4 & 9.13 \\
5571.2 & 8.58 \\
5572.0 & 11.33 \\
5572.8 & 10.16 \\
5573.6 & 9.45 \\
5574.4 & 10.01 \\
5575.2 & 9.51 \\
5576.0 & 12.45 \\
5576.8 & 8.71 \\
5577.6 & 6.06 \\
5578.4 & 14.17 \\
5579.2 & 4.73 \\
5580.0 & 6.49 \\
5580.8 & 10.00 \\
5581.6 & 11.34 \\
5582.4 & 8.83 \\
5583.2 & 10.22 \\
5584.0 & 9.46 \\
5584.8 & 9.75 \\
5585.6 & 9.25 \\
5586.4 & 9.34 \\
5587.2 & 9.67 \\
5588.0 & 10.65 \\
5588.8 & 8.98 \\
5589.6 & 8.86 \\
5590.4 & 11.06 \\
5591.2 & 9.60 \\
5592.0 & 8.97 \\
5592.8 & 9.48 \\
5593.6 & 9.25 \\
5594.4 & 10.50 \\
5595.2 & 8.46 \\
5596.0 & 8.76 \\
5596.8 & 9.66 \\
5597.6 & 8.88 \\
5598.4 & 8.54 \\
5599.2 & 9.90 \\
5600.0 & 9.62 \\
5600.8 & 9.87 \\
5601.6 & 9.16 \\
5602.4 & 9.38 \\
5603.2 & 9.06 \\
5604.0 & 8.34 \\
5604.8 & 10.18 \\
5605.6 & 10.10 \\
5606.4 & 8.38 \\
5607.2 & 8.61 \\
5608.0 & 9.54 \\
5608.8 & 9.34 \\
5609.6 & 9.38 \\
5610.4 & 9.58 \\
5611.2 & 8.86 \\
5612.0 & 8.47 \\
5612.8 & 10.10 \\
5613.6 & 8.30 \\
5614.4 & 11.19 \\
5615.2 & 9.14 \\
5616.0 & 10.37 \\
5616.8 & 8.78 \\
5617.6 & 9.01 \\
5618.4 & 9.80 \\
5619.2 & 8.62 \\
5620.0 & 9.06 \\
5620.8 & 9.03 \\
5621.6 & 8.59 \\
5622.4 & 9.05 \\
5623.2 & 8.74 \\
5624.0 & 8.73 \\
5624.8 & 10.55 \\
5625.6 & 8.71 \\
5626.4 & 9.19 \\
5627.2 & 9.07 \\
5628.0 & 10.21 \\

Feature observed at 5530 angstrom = [O III]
